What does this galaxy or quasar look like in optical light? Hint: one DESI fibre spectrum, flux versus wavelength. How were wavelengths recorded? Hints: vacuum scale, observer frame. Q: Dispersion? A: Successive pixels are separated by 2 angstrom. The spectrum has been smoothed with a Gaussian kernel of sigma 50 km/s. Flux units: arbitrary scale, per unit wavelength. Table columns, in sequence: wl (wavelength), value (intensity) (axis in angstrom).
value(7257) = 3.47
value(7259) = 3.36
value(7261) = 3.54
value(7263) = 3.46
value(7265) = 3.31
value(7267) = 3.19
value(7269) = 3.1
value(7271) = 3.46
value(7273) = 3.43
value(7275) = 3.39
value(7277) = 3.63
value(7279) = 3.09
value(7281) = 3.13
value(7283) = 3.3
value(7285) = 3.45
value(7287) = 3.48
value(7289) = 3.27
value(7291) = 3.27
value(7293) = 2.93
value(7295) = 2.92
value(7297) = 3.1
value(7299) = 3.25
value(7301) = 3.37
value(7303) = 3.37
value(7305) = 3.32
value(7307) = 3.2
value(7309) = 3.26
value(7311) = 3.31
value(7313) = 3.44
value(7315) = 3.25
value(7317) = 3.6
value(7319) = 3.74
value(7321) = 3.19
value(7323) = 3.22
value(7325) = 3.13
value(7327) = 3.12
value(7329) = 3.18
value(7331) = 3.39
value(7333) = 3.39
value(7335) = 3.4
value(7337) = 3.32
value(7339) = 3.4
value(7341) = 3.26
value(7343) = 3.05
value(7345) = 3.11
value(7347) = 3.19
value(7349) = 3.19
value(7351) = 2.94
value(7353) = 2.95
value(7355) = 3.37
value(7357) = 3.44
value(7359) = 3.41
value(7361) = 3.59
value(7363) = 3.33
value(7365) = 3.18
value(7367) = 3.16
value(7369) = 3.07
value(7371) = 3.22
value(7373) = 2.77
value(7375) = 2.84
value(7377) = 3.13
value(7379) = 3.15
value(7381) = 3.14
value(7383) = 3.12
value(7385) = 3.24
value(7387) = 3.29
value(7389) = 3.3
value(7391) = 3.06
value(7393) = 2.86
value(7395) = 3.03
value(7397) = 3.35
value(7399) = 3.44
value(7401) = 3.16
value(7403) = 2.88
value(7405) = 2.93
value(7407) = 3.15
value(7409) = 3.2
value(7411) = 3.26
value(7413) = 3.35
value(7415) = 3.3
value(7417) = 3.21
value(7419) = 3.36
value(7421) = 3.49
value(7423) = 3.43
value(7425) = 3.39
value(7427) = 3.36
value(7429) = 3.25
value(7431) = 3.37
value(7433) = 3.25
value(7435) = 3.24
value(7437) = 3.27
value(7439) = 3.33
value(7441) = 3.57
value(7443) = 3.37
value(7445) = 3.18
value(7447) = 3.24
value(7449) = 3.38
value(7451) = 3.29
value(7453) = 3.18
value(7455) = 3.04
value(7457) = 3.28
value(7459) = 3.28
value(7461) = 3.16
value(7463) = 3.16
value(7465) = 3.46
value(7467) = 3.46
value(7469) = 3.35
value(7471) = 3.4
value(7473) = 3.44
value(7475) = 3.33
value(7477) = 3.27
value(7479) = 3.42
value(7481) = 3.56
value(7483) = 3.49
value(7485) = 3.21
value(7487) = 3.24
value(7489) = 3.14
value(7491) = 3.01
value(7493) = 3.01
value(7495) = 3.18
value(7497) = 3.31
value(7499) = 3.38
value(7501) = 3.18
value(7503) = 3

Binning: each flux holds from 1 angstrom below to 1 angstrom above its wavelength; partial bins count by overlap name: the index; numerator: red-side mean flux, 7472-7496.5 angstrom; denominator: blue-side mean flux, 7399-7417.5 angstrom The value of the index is 1.0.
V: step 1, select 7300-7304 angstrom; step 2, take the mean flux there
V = 3.37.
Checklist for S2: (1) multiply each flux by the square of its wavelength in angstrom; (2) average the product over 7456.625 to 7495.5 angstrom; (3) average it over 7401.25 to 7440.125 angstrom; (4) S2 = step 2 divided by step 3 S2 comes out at 1.0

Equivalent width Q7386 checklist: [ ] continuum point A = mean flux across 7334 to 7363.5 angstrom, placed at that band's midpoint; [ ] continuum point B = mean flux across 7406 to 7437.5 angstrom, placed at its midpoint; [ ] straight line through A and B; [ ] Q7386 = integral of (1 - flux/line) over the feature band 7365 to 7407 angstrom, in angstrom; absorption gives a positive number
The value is 2.2 angstrom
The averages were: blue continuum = 3.26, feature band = 3.11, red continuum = 3.31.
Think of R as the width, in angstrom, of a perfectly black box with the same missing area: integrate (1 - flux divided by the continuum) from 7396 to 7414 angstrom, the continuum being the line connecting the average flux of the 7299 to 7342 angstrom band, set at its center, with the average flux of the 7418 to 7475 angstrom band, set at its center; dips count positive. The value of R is 0.71 angstrom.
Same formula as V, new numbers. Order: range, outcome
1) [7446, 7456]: 3.23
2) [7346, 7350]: 3.19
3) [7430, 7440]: 3.29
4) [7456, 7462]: 3.24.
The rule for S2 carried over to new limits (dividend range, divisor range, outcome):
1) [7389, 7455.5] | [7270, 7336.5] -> 1.02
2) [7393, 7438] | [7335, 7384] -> 1.04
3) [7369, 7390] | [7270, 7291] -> 0.95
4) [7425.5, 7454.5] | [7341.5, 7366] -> 1.05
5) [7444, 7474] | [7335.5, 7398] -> 1.06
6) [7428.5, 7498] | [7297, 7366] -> 1.04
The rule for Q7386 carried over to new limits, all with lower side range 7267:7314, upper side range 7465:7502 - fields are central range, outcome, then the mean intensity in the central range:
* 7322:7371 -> 0.68 angstrom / 3.24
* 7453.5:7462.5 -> 0.31 angstrom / 3.19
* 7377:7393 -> 0.63 angstrom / 3.16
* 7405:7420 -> 0.25 angstrom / 3.24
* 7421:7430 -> -0.21 angstrom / 3.37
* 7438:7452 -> -0.16 angstrom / 3.34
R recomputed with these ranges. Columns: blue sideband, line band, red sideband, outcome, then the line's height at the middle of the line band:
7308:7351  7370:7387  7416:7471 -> 1.1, 3.3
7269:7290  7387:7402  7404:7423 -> 0.4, 3.27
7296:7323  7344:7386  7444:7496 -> 1.8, 3.31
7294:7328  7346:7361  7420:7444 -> 0.3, 3.31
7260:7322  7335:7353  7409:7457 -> 0.7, 3.31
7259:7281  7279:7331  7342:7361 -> 0.3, 3.29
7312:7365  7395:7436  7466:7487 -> 1.0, 3.34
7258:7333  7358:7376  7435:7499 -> 0.7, 3.3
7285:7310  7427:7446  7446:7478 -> -0.2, 3.29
